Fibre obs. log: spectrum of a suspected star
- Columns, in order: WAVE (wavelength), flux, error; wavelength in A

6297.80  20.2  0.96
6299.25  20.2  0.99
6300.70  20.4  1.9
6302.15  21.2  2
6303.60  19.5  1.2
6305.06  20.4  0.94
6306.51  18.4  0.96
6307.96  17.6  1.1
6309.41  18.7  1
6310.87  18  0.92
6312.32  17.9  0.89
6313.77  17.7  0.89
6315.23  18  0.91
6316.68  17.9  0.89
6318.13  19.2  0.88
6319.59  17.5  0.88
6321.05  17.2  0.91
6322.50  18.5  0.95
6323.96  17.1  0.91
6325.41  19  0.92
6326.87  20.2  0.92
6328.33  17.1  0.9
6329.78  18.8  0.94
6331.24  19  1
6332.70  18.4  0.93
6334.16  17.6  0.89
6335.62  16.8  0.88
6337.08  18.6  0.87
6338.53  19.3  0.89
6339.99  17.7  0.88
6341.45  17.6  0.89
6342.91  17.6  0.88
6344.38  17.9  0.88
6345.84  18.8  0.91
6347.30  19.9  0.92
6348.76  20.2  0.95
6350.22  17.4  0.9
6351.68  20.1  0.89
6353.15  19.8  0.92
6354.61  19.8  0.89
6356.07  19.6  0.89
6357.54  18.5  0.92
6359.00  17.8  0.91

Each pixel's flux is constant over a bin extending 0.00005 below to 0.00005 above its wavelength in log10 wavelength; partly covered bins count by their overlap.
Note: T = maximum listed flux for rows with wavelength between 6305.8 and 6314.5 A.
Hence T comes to 18.7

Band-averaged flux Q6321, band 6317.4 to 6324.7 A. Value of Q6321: 17.9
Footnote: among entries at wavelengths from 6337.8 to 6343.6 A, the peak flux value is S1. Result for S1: 19.3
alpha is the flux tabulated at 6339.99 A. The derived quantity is 17.7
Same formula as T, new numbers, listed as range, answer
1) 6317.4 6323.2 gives 19.2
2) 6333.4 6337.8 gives 18.6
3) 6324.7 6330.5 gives 20.2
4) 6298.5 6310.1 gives 21.2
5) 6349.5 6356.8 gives 20.1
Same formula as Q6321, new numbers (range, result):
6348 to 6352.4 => 19.3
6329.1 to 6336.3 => 18.1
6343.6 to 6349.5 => 19.2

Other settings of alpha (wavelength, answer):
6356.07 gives 19.6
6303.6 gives 19.5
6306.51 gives 18.4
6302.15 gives 21.2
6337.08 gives 18.6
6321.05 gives 17.2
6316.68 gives 17.9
